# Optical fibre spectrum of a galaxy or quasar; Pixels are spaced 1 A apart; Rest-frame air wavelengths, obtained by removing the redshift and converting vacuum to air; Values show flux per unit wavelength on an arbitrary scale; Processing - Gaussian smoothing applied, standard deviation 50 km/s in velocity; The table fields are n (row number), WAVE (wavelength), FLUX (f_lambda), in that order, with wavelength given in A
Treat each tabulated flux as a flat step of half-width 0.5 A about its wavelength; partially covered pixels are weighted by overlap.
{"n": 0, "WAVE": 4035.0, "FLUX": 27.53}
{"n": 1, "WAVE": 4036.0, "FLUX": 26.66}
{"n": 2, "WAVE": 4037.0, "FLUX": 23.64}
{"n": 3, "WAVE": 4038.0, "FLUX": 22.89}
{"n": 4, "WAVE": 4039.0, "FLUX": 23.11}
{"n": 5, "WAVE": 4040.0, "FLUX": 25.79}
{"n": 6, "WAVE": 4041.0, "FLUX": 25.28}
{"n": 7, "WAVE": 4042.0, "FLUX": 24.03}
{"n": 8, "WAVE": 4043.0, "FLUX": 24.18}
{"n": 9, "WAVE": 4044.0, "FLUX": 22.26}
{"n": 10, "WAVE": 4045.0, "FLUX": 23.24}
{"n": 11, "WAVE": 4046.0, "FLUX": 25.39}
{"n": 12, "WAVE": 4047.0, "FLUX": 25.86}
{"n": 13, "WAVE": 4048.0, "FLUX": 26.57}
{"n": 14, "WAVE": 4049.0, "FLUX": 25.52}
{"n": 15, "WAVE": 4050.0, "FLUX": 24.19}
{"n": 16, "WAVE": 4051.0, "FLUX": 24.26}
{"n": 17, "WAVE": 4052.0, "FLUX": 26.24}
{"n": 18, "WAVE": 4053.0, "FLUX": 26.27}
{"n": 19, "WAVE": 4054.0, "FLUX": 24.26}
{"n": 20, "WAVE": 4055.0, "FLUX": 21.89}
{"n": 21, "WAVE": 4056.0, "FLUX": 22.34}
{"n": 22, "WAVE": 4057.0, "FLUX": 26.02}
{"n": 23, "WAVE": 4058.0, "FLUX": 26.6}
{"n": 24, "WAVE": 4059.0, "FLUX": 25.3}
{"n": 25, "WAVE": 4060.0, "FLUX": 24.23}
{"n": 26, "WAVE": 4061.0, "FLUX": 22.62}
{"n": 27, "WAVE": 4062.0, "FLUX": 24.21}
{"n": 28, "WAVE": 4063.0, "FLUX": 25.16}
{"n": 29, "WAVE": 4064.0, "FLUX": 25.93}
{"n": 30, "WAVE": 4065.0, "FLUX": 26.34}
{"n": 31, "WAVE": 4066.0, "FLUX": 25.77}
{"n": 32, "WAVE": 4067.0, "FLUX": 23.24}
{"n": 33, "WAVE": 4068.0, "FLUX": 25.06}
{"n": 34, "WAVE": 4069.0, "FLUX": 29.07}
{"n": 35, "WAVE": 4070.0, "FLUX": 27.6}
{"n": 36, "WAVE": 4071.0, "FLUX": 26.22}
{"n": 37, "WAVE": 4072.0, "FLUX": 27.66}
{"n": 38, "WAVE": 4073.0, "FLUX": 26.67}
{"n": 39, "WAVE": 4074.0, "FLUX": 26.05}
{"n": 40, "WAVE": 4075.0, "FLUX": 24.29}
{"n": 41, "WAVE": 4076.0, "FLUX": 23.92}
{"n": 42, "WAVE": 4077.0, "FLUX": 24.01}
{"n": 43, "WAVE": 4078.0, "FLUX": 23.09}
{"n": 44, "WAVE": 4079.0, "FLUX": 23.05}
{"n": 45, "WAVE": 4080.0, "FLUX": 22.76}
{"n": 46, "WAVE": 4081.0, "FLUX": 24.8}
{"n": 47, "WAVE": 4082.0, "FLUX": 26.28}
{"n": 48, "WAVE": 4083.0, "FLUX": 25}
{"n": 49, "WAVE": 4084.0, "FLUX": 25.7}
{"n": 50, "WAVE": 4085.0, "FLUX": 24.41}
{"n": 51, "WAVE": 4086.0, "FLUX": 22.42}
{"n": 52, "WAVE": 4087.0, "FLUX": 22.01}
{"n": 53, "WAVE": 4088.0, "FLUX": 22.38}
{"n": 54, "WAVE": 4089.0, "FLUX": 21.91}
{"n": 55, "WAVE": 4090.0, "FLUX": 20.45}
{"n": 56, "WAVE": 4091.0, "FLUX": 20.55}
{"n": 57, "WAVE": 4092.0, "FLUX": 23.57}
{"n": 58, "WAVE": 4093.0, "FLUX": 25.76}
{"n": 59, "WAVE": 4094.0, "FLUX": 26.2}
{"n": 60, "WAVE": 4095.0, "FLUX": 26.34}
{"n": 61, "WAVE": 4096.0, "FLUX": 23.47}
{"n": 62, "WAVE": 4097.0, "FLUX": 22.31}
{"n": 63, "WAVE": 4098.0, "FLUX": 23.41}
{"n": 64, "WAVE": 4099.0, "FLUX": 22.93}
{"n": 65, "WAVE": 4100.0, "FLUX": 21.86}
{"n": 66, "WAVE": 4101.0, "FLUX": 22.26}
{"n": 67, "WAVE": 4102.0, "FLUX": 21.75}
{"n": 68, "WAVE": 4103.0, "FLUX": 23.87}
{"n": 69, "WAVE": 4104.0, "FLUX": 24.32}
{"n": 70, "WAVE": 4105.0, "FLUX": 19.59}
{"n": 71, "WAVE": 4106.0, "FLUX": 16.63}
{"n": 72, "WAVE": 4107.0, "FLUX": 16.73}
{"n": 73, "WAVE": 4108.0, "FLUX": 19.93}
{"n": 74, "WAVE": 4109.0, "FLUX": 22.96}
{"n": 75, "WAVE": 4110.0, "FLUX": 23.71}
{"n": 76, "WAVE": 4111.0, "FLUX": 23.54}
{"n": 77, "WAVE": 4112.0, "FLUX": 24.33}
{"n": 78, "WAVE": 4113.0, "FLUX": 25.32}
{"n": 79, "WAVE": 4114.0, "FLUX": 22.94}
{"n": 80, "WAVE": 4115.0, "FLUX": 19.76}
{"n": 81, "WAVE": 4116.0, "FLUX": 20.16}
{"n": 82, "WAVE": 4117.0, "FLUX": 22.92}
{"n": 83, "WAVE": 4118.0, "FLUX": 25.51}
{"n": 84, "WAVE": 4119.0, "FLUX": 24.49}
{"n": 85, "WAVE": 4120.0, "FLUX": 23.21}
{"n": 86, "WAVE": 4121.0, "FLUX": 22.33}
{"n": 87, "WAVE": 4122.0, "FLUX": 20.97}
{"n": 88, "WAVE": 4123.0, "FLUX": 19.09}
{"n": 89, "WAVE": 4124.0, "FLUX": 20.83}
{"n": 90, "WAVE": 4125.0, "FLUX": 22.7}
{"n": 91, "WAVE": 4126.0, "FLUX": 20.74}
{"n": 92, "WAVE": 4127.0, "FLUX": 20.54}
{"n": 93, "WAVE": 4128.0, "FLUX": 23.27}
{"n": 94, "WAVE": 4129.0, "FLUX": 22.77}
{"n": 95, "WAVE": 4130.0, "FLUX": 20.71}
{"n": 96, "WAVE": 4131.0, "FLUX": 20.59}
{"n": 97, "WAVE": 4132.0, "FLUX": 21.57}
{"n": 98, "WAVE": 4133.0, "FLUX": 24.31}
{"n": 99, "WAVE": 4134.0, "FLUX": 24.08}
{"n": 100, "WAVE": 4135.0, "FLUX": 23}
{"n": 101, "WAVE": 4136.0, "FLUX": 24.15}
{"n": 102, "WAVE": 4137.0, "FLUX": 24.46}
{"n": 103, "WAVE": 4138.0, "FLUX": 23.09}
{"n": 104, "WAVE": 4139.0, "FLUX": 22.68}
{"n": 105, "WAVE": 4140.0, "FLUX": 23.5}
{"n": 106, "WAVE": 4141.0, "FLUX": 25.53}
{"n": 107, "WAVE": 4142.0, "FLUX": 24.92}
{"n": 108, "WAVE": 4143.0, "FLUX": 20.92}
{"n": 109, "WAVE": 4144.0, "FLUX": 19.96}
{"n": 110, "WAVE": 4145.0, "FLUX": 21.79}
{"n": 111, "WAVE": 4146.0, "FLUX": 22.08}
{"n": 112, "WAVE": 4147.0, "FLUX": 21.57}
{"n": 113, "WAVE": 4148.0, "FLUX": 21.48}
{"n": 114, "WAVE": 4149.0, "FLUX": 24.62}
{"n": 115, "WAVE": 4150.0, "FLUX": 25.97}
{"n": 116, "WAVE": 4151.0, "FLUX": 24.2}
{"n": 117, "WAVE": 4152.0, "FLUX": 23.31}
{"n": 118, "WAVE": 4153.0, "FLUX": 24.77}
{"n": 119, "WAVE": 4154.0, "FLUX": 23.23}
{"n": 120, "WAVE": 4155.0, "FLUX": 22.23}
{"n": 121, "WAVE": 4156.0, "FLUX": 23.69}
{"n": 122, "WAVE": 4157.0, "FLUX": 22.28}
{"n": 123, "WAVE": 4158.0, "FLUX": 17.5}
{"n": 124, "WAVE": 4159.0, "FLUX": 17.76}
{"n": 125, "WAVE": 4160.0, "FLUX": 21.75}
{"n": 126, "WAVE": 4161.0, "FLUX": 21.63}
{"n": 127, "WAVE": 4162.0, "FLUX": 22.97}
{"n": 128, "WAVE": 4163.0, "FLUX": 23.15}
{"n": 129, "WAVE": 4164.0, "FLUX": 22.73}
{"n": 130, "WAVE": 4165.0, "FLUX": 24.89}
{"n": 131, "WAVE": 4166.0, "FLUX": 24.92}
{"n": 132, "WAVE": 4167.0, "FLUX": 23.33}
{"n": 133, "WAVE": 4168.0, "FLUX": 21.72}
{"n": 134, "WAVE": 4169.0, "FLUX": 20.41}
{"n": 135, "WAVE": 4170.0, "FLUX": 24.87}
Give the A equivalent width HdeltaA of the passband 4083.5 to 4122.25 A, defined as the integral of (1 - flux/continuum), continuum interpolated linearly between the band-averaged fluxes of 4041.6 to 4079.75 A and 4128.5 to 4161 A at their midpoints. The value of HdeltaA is 1.8 A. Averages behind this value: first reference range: 25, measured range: 22.6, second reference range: 22.6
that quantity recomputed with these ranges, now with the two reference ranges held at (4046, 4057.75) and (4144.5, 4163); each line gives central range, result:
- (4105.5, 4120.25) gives 0.8 A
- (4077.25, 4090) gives 0.3 A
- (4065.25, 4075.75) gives -0.7 A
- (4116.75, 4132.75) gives 0.7 A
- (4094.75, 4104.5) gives 0.2 A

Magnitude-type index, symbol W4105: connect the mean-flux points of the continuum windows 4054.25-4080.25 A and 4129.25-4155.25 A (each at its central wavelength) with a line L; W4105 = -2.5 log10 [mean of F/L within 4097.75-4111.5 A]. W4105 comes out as 0.11 mag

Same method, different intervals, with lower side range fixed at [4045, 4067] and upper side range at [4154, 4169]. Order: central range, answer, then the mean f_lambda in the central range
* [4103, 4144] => 0.04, 22.3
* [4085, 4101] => 0.04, 23.1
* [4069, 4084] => -0.04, 25.3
